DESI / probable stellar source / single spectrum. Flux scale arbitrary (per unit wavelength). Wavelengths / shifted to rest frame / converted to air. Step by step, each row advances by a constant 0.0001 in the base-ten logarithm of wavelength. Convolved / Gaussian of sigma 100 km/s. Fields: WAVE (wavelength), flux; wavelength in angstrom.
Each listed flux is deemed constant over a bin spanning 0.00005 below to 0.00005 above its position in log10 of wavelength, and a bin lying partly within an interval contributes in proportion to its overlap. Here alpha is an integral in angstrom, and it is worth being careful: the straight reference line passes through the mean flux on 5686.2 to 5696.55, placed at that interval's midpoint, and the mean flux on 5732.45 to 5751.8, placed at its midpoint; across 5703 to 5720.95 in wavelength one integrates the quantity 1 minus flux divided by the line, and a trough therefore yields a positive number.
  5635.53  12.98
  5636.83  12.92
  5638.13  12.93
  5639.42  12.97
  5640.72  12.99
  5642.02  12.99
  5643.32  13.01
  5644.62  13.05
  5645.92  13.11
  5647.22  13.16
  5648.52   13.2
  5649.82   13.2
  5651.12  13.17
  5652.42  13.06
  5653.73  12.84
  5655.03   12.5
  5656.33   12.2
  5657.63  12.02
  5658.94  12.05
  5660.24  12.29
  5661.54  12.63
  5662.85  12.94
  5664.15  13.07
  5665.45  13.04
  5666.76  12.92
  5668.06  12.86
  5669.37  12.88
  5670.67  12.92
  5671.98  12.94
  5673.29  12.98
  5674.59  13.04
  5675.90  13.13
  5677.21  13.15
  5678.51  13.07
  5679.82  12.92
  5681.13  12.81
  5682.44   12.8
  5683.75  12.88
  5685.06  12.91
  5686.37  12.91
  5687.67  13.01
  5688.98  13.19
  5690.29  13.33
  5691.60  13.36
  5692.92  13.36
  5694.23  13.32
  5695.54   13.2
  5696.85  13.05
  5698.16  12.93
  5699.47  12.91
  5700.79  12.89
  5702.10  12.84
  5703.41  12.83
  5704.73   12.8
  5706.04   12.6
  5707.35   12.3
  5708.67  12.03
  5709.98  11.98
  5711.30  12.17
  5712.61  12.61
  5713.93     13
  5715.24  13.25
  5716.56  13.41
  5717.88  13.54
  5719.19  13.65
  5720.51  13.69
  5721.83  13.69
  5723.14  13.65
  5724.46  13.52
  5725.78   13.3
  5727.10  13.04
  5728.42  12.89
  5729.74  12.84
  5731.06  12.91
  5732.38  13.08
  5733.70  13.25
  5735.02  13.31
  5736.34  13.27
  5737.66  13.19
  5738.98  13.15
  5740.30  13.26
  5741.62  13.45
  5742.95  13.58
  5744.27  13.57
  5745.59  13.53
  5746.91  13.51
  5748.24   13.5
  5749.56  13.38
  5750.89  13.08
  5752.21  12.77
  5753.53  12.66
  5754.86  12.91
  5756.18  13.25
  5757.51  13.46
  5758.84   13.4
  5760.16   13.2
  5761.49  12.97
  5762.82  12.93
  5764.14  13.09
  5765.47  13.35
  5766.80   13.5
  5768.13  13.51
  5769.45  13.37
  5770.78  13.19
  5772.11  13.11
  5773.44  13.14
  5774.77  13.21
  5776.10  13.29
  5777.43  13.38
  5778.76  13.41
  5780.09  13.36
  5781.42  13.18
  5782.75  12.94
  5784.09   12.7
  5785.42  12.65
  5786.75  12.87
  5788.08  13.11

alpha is 0.6 angstrom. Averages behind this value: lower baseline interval 13.2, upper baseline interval 13.3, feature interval 12.8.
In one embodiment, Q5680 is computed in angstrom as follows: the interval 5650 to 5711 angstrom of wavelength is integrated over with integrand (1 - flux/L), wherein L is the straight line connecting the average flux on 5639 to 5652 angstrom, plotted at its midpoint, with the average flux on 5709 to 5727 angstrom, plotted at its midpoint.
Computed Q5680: 1.31 angstrom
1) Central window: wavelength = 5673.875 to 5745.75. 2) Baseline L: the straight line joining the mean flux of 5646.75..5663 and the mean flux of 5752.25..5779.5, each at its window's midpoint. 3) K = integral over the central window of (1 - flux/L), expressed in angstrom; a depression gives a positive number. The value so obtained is -0.7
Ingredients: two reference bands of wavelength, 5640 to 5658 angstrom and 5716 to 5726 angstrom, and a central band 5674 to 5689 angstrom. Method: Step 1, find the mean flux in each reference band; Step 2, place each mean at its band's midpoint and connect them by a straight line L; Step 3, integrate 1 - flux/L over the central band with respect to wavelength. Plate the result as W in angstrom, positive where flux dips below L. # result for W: 0.3 angstrom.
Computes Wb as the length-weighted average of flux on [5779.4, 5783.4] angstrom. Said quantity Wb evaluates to 13.2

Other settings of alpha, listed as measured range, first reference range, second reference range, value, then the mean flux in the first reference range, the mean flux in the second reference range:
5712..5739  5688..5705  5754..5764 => -0.30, 13.1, 13.1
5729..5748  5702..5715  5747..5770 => -0.51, 12.5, 13.2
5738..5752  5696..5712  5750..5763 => -0.44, 12.6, 13.1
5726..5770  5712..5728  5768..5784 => 0.25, 13.4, 13.2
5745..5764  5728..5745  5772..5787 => -0.01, 13.2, 13.1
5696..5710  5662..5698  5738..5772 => 0.44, 13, 13.3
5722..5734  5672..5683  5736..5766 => -0.02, 13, 13.2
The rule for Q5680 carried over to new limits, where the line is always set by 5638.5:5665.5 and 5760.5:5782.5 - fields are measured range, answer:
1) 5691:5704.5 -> -0.1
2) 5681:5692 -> -0.1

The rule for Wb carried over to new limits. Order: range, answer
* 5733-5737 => 13.3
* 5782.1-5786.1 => 12.8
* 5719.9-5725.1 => 13.6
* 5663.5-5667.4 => 13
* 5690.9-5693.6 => 13.3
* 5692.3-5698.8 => 13.2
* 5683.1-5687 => 12.9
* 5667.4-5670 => 12.9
